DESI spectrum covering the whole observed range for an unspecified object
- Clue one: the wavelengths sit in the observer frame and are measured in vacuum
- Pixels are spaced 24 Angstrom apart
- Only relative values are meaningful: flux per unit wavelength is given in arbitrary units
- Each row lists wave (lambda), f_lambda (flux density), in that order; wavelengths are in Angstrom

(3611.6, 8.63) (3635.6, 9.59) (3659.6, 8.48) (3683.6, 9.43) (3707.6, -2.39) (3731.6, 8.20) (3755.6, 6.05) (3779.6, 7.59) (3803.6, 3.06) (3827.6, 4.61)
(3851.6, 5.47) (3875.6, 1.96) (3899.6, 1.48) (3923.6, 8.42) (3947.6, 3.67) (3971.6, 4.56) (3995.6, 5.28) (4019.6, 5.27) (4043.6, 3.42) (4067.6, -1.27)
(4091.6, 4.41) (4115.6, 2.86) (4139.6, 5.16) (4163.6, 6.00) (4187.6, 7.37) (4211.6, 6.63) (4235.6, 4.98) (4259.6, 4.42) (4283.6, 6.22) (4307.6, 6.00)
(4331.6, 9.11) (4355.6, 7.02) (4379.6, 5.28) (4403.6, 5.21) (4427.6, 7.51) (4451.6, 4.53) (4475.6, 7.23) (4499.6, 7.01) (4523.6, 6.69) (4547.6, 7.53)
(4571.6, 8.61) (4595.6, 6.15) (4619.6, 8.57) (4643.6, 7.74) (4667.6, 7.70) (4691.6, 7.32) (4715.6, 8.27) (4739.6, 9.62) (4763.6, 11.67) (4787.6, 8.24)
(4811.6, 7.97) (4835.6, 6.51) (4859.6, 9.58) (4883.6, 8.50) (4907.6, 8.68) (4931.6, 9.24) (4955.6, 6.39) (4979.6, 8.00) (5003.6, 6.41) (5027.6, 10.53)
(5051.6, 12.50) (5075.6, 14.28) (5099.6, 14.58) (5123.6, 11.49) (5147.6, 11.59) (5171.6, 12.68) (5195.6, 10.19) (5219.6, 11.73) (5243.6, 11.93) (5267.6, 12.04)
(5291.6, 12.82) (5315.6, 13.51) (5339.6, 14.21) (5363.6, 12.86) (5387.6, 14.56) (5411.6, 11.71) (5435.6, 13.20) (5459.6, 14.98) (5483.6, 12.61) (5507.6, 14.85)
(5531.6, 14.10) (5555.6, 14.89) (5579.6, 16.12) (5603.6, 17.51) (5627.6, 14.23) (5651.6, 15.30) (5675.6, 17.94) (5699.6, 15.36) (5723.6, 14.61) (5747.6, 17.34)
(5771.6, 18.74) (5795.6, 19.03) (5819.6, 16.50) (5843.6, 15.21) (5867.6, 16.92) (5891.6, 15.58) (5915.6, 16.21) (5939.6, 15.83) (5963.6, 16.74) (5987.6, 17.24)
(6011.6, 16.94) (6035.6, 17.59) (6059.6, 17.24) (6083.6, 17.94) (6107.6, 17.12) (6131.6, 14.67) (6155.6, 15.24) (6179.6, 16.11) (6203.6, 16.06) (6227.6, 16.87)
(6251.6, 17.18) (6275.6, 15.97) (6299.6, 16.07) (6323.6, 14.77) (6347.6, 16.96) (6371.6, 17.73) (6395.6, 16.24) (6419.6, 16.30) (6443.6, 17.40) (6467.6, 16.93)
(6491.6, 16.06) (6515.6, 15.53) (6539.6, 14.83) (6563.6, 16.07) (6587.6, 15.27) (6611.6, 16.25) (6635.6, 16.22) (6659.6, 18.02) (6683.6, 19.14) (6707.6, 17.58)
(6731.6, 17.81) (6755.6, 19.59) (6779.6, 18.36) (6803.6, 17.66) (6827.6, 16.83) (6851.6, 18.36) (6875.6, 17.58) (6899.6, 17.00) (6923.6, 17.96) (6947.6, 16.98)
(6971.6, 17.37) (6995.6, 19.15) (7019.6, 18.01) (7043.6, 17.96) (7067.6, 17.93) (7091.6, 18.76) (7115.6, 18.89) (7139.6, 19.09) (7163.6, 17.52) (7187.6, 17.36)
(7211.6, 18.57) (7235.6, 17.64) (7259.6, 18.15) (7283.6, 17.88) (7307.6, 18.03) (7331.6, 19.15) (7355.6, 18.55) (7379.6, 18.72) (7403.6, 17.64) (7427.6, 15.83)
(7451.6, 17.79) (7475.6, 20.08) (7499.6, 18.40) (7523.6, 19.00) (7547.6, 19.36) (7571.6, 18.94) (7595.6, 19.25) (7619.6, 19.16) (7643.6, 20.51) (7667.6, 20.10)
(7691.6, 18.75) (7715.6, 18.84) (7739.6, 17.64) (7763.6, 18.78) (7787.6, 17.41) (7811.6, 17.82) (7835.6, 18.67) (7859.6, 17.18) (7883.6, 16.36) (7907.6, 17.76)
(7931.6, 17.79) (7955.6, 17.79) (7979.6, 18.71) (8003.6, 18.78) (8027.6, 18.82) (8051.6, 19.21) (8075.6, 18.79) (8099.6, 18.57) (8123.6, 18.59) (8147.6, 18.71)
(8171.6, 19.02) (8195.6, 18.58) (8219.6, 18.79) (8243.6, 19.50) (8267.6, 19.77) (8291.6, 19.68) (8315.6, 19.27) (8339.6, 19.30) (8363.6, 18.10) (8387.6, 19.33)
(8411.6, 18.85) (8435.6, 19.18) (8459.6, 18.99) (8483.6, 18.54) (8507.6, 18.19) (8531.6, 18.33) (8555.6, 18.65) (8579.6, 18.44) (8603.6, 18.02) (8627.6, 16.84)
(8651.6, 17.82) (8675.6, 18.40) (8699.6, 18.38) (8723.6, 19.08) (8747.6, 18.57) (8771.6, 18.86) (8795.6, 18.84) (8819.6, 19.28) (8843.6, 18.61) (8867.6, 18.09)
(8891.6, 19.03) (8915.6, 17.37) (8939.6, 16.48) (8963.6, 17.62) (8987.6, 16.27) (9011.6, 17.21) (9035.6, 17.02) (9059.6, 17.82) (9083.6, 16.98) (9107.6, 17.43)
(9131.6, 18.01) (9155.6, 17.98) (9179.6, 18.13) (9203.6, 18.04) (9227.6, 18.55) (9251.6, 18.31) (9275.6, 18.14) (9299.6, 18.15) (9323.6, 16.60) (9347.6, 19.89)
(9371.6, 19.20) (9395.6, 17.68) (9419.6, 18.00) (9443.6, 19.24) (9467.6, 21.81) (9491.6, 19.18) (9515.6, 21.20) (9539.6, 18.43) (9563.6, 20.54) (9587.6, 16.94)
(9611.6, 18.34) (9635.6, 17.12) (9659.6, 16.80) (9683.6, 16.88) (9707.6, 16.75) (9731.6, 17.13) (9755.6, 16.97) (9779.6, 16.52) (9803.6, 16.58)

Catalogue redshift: 0.26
